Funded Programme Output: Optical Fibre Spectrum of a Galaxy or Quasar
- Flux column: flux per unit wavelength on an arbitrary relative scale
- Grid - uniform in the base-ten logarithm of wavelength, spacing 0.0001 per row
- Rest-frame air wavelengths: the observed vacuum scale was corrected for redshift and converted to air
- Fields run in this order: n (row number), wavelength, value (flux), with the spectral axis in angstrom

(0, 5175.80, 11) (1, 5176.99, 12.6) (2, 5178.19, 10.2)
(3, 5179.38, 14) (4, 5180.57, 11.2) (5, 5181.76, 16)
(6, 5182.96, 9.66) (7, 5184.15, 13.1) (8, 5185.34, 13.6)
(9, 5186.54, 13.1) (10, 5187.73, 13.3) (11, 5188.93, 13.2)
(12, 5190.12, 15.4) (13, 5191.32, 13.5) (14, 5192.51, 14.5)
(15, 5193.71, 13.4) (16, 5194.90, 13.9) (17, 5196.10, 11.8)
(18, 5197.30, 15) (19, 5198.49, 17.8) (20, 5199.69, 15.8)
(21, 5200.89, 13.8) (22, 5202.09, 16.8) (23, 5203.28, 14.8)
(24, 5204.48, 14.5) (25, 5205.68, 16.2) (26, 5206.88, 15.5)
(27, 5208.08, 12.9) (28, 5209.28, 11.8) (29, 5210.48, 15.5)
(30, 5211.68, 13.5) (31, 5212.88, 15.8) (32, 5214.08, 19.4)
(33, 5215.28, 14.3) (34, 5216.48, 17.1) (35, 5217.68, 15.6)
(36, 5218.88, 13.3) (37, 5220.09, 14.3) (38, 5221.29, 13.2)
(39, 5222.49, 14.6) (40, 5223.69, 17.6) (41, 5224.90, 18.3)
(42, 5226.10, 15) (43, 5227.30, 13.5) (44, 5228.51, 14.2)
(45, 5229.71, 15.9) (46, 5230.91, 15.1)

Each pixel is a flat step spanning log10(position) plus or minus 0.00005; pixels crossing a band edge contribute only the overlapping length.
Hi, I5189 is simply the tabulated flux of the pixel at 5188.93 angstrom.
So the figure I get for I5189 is 13.2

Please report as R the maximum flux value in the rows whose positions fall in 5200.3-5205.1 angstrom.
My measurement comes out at 16.8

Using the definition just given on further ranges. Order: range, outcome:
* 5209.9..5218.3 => 19.4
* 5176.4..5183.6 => 16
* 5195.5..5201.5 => 17.8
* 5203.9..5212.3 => 16.2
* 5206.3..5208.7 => 15.5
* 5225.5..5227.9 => 15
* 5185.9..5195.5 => 15.4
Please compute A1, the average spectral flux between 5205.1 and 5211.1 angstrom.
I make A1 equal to 14.4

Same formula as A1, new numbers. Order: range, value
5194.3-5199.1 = 14.6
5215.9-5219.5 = 15.3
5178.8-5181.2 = 12.7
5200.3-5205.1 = 15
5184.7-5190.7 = 13.7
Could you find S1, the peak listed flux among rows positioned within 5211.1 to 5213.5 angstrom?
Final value 15.8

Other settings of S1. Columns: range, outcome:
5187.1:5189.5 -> 13.3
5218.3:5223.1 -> 14.6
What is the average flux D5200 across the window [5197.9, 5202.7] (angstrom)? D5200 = 16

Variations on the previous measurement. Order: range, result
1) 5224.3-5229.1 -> 15.3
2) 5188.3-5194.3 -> 14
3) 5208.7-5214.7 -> 15.2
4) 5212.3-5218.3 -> 16.4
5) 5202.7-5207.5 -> 15.2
